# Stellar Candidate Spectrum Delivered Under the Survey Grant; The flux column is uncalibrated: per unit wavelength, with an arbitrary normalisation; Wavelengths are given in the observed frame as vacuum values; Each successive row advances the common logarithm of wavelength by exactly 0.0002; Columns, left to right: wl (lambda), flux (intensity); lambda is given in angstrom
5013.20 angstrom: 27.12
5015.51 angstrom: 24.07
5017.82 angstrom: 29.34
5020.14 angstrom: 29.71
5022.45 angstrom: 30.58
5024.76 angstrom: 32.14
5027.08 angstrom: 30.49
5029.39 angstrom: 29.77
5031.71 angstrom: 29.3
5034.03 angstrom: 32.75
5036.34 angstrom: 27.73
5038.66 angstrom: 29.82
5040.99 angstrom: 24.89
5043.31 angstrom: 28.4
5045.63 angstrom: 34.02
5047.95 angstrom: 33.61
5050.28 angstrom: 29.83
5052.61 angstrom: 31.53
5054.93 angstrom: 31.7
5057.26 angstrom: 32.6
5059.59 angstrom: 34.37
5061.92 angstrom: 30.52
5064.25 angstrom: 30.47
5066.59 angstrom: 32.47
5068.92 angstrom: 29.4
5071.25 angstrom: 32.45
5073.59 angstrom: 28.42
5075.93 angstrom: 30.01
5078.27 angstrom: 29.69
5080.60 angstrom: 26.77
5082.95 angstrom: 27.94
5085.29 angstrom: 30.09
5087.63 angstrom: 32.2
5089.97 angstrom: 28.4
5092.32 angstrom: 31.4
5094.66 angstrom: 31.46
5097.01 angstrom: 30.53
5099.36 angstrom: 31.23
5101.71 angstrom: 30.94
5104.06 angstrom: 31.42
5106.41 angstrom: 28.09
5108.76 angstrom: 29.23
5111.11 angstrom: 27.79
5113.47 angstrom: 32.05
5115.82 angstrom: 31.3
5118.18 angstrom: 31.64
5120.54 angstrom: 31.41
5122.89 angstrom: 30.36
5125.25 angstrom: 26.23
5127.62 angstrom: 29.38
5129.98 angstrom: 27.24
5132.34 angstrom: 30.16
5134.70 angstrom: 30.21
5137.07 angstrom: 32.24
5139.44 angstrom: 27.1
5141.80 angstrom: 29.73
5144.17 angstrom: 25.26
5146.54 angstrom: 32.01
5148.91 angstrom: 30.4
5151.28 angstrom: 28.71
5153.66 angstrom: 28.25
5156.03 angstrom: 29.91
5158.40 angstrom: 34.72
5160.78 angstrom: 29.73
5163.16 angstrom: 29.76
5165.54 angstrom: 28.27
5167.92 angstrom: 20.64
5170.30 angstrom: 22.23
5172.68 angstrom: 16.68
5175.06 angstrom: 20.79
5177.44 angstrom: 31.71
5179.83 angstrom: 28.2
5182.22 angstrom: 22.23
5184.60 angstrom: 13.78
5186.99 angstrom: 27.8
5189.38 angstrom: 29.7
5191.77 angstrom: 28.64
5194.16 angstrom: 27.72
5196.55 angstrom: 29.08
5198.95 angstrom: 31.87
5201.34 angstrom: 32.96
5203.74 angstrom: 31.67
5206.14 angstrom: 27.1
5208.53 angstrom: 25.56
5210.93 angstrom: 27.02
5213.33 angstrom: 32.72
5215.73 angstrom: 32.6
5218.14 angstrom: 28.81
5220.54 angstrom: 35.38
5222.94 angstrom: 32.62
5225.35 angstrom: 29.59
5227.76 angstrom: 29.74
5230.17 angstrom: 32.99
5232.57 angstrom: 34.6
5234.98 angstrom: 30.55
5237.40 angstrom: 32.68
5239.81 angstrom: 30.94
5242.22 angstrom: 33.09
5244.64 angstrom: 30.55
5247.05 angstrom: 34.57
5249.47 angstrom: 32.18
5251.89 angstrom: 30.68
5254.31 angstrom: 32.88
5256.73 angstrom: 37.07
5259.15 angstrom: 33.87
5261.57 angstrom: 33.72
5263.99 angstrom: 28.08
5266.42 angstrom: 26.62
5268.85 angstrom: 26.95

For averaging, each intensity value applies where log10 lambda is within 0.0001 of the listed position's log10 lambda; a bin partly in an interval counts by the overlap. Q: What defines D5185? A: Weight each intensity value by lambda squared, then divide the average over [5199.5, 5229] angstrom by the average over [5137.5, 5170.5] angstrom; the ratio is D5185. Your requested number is 1.09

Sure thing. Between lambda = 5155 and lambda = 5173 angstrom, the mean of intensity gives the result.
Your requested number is 26.9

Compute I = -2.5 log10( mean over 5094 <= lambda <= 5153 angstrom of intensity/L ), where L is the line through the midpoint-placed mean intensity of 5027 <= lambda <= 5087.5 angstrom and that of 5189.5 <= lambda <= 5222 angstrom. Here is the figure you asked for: 0.02 mag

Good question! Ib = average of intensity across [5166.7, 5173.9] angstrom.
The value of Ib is 19.9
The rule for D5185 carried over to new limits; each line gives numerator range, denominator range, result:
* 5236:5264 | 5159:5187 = 1.38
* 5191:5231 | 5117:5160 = 1.05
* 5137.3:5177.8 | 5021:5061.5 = 0.93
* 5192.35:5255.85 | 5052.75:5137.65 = 1.08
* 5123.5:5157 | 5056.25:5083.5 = 0.98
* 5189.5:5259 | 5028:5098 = 1.10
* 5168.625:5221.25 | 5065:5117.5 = 0.94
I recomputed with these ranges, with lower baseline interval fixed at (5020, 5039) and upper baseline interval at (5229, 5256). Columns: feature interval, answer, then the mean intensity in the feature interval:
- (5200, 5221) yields 0.06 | 30.3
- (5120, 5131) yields 0.09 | 28.8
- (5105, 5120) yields 0.04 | 30.1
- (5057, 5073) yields -0.03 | 31.6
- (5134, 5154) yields 0.08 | 29.3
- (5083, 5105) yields 0.01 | 30.7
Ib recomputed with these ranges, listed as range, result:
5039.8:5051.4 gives 30.1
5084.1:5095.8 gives 30.7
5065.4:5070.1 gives 30.9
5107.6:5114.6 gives 29.7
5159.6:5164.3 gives 29.7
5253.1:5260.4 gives 34.6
